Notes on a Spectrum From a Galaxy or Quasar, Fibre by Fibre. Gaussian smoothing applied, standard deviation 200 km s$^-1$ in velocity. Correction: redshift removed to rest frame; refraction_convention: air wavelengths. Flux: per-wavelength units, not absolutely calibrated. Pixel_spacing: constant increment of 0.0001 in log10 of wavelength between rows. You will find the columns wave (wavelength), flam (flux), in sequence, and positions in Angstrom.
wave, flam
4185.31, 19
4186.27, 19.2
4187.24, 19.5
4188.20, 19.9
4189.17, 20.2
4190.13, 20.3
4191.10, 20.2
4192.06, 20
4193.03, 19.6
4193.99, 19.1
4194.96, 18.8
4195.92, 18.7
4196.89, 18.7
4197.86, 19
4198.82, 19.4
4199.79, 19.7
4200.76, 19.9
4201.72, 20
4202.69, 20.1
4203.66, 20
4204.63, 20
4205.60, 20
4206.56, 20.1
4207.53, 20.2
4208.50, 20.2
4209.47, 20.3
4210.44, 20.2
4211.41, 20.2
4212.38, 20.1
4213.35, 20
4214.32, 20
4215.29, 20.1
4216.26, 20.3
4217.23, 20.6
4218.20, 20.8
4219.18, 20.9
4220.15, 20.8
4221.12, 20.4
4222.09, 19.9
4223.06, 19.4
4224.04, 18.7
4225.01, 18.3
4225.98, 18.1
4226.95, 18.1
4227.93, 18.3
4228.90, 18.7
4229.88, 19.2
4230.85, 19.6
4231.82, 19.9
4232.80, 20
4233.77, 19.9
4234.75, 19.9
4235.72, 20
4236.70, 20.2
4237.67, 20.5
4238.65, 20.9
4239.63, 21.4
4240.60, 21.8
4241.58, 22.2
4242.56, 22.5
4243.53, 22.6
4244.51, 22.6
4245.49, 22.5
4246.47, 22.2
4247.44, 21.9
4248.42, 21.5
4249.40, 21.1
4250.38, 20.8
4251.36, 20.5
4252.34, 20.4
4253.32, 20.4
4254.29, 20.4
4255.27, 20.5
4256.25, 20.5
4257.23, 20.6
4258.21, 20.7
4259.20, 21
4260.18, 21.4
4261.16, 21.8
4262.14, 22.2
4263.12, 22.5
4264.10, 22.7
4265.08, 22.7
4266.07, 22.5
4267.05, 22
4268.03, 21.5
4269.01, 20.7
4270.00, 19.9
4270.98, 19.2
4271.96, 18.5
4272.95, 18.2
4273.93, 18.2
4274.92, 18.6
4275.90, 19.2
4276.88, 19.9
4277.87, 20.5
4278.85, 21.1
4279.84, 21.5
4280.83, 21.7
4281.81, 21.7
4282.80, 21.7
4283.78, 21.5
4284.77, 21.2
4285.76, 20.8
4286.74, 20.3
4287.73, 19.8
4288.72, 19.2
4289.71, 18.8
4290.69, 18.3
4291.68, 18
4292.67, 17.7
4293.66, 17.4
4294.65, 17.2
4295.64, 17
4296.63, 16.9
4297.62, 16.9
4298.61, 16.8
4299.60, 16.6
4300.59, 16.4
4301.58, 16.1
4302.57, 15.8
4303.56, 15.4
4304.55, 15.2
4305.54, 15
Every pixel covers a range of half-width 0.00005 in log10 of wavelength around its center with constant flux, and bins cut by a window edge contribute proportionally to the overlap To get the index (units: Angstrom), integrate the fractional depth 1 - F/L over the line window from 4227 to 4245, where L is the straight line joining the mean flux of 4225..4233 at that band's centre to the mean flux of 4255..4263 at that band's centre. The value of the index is -1.0 Angstrom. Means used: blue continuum 18.9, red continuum 21.2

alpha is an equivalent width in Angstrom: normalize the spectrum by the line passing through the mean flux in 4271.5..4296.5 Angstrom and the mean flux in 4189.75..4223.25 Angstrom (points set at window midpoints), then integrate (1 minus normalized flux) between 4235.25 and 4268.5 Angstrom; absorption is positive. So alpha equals -3.0 Angstrom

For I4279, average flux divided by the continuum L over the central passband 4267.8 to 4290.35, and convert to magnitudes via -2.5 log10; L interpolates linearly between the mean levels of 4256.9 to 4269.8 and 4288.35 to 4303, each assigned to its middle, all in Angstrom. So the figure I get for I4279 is -0.04 mag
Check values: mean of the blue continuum 21.7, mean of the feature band 20.1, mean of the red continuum 17.3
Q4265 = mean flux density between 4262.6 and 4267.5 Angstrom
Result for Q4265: 22.5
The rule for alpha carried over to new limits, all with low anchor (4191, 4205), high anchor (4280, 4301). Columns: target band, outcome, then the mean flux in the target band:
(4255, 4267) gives -1.6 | 21.6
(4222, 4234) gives 0.2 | 19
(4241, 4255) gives -1.7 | 21.5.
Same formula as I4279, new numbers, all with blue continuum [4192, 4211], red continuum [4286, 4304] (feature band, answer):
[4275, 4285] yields -0.17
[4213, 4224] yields -0.05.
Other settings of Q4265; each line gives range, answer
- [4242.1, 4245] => 22.6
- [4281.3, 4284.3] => 21.7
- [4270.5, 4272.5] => 18.8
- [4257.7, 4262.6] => 21.4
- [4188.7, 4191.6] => 20.3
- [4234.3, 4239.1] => 20.3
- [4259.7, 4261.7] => 21.6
